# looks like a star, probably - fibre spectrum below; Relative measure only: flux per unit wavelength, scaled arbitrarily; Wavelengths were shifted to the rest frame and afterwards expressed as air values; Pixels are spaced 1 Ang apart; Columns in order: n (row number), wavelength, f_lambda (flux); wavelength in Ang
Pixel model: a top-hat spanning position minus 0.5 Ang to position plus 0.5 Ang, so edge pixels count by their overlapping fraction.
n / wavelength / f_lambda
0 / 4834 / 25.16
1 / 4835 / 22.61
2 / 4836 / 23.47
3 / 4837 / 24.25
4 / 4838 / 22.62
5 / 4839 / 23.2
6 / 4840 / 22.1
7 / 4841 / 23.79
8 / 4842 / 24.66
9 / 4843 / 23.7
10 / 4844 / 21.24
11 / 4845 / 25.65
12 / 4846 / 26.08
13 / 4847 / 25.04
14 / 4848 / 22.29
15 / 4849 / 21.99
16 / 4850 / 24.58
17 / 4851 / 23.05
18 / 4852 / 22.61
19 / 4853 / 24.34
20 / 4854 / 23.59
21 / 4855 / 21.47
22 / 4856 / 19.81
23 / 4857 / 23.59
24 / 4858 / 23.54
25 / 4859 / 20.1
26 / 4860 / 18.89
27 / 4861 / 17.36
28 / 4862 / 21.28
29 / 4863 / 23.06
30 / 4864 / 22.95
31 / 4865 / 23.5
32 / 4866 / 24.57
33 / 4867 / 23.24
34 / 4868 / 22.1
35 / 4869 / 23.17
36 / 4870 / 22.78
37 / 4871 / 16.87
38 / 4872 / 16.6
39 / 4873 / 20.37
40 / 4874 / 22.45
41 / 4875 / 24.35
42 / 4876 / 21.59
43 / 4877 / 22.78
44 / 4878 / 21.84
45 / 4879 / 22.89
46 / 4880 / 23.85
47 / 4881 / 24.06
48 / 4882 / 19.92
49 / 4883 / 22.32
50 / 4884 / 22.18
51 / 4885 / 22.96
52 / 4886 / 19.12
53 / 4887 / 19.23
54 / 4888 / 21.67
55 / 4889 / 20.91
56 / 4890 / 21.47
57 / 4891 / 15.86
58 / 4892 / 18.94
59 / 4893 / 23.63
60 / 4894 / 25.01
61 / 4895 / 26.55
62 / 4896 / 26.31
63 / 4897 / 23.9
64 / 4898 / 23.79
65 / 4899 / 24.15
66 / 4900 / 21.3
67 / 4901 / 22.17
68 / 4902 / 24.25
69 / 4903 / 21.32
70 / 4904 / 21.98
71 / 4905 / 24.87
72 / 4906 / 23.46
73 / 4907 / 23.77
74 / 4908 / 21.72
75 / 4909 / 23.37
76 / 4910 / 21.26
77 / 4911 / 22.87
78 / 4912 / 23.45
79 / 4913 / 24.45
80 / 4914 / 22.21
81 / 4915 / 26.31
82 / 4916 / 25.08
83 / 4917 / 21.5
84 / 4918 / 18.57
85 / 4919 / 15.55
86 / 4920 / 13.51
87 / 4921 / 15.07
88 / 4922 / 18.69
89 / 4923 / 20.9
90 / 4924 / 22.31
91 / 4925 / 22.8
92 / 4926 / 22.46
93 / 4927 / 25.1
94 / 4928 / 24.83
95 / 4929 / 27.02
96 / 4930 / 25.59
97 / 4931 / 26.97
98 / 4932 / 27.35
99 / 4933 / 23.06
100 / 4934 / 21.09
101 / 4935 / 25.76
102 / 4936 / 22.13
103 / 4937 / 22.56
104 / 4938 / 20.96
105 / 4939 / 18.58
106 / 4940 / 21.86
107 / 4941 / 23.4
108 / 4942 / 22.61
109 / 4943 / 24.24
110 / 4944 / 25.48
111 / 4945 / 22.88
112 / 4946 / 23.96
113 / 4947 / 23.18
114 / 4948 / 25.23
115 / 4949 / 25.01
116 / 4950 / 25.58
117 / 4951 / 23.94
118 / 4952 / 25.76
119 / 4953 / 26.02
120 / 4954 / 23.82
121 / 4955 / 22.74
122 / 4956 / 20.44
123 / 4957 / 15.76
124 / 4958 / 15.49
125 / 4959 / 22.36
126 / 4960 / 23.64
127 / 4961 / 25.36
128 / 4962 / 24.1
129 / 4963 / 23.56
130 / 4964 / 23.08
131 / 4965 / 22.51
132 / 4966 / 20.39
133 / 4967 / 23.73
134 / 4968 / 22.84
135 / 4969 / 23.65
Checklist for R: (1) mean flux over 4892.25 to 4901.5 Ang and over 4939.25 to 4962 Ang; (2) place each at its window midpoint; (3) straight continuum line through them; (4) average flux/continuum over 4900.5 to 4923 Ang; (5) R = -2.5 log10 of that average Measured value 0.10 mag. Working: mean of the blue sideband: 24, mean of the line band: 21.6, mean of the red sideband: 23.1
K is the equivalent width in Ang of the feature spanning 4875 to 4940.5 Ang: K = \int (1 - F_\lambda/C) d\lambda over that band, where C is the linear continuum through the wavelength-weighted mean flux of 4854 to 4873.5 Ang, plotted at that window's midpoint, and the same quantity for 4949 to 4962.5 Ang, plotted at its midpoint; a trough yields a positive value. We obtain -0.9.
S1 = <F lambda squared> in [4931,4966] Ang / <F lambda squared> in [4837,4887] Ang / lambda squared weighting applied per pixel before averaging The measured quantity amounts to 1.07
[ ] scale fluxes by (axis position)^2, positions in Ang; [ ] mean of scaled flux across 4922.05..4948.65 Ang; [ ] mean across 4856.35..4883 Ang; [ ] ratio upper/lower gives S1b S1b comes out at 1.10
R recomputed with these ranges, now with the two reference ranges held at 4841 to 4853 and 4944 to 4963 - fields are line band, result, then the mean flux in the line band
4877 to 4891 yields 0.096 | 21.6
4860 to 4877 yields 0.098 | 21.6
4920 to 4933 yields 0.020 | 22.9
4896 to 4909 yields 0.011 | 23.2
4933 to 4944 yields 0.035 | 22.5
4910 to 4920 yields 0.078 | 21.7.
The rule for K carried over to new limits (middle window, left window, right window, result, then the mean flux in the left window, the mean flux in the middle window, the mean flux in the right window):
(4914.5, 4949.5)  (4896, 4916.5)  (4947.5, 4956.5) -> 1.9 Ang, 23.4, 22.6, 24.3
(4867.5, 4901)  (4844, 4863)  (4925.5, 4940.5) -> 1.4 Ang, 22.5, 22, 23.7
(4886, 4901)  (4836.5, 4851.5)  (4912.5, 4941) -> 0.4 Ang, 23.6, 22.2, 22.2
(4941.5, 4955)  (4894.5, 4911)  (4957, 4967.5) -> -1.2 Ang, 23.4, 24.4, 22.1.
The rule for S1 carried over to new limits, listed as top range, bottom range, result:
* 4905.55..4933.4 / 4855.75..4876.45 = 1.07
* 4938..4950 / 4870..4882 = 1.11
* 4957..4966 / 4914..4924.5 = 1.13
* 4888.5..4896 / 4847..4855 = 0.97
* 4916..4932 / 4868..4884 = 1.02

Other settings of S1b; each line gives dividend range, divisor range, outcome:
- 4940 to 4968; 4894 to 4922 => 1.05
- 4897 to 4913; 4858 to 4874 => 1.10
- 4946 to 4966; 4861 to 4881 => 1.08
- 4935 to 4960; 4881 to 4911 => 1.04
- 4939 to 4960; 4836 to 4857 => 1.02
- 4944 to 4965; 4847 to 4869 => 1.08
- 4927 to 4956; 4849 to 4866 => 1.12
